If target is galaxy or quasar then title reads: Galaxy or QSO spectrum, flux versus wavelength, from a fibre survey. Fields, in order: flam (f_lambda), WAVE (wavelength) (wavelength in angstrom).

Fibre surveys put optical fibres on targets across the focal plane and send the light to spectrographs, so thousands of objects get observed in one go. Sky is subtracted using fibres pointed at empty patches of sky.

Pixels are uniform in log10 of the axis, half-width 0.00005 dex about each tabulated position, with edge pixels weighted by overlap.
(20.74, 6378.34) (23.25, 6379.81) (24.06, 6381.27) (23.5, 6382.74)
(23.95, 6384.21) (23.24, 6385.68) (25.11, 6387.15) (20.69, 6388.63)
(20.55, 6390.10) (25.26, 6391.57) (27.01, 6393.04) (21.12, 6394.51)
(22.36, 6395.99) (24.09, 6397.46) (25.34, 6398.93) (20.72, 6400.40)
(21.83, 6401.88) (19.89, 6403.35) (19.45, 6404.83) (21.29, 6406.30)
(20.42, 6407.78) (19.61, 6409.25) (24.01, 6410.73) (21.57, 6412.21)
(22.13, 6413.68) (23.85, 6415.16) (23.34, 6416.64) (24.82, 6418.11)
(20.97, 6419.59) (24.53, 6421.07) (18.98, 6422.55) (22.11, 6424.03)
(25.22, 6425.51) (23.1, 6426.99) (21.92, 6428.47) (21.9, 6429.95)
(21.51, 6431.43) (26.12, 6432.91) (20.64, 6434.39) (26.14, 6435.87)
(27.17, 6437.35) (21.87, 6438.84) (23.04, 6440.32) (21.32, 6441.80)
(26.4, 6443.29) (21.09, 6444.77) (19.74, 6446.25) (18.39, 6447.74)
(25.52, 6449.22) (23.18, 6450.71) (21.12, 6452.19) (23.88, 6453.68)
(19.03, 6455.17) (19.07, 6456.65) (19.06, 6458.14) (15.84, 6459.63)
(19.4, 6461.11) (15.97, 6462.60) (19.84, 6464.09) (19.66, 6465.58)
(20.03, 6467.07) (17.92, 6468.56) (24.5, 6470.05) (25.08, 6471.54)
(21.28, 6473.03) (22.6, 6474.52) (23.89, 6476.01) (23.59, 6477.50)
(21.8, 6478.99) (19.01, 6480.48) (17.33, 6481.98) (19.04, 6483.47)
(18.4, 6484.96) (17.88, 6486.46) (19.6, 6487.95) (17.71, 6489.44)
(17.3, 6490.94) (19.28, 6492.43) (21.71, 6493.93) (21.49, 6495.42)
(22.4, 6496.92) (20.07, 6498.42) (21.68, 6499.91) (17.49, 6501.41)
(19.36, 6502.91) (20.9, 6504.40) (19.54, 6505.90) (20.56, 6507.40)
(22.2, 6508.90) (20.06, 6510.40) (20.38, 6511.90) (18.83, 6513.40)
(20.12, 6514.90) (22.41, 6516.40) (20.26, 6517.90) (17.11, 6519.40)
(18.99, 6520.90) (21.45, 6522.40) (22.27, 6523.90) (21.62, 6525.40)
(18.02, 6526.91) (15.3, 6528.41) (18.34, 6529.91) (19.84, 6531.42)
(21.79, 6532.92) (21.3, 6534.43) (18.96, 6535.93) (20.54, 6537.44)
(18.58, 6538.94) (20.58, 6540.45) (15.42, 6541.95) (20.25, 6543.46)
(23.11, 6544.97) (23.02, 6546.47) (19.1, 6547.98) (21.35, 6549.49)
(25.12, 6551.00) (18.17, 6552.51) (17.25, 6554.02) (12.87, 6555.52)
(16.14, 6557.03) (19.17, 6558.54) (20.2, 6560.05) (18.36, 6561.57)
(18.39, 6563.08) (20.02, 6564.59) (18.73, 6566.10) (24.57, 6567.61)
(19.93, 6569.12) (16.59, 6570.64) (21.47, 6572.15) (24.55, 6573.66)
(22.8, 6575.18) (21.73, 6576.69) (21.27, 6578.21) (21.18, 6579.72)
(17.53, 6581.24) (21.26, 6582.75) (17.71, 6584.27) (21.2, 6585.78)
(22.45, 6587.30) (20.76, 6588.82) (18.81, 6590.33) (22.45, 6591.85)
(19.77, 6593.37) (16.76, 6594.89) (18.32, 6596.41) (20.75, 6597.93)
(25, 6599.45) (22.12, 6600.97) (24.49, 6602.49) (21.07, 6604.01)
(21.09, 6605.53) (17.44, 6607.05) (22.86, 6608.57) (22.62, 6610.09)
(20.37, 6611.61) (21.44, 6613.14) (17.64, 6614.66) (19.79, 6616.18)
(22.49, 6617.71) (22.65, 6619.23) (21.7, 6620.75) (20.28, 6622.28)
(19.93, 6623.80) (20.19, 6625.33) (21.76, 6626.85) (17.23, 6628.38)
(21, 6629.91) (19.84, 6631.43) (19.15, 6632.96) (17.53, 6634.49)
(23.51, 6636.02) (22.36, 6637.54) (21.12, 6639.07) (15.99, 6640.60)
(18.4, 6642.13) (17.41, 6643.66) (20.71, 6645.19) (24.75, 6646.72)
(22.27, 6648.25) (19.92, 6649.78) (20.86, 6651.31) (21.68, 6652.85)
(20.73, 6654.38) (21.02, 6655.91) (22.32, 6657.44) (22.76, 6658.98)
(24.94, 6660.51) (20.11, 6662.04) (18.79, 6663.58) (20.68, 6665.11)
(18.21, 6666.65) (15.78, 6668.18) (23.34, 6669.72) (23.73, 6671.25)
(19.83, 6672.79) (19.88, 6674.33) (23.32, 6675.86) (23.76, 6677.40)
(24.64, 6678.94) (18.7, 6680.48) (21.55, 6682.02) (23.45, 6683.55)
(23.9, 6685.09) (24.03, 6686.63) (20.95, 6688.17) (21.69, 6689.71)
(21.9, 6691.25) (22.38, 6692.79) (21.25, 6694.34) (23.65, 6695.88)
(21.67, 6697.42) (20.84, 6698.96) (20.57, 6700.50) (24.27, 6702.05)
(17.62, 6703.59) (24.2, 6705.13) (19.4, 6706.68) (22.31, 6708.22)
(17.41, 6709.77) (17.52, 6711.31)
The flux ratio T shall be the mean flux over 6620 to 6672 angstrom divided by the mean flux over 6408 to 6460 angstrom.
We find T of 0.9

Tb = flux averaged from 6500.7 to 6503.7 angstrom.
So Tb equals 18.5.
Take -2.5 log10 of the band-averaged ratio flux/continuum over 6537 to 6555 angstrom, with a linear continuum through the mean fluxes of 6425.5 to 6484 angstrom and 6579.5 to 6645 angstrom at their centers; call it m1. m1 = 0.04 mag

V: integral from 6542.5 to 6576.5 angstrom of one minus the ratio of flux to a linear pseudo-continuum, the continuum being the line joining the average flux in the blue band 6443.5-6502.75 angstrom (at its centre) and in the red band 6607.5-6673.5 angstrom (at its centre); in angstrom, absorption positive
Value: 0.8 angstrom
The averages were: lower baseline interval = 20.3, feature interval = 20.1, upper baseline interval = 20.7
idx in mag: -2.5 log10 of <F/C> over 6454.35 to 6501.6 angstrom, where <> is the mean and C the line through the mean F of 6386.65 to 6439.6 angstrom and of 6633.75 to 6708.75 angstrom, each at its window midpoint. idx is 0.12 mag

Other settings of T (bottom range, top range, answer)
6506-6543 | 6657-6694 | 1.10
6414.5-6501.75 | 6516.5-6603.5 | 0.94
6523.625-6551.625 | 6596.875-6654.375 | 1.03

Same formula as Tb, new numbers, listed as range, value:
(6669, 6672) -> 23.6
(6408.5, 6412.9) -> 21.7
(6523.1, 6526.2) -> 21.9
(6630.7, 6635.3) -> 18.8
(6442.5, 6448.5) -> 21.4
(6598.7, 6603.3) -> 23.8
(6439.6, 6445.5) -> 23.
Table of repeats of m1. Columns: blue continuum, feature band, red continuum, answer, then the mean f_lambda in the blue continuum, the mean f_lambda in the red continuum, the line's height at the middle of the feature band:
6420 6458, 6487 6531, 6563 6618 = 0.09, 22.4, 20.8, 21.7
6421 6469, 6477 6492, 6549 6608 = 0.11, 21.5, 20.2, 21.1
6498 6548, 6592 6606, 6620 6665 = -0.04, 20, 20.6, 20.4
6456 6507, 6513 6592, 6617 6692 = 0.03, 20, 21.1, 20.4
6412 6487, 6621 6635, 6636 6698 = 0.09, 21.6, 21.4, 21.4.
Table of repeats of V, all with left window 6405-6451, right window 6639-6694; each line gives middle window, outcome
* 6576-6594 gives 1.00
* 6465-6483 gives 0.78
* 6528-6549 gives 2.07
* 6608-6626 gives 0.47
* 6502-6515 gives 1.15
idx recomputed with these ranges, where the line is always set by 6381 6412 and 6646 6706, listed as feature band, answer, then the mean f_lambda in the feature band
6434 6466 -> 0.054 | 21.3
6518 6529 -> 0.144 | 19.4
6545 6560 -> 0.140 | 19.4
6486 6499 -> 0.128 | 19.8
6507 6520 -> 0.098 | 20.2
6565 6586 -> 0.063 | 20.7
